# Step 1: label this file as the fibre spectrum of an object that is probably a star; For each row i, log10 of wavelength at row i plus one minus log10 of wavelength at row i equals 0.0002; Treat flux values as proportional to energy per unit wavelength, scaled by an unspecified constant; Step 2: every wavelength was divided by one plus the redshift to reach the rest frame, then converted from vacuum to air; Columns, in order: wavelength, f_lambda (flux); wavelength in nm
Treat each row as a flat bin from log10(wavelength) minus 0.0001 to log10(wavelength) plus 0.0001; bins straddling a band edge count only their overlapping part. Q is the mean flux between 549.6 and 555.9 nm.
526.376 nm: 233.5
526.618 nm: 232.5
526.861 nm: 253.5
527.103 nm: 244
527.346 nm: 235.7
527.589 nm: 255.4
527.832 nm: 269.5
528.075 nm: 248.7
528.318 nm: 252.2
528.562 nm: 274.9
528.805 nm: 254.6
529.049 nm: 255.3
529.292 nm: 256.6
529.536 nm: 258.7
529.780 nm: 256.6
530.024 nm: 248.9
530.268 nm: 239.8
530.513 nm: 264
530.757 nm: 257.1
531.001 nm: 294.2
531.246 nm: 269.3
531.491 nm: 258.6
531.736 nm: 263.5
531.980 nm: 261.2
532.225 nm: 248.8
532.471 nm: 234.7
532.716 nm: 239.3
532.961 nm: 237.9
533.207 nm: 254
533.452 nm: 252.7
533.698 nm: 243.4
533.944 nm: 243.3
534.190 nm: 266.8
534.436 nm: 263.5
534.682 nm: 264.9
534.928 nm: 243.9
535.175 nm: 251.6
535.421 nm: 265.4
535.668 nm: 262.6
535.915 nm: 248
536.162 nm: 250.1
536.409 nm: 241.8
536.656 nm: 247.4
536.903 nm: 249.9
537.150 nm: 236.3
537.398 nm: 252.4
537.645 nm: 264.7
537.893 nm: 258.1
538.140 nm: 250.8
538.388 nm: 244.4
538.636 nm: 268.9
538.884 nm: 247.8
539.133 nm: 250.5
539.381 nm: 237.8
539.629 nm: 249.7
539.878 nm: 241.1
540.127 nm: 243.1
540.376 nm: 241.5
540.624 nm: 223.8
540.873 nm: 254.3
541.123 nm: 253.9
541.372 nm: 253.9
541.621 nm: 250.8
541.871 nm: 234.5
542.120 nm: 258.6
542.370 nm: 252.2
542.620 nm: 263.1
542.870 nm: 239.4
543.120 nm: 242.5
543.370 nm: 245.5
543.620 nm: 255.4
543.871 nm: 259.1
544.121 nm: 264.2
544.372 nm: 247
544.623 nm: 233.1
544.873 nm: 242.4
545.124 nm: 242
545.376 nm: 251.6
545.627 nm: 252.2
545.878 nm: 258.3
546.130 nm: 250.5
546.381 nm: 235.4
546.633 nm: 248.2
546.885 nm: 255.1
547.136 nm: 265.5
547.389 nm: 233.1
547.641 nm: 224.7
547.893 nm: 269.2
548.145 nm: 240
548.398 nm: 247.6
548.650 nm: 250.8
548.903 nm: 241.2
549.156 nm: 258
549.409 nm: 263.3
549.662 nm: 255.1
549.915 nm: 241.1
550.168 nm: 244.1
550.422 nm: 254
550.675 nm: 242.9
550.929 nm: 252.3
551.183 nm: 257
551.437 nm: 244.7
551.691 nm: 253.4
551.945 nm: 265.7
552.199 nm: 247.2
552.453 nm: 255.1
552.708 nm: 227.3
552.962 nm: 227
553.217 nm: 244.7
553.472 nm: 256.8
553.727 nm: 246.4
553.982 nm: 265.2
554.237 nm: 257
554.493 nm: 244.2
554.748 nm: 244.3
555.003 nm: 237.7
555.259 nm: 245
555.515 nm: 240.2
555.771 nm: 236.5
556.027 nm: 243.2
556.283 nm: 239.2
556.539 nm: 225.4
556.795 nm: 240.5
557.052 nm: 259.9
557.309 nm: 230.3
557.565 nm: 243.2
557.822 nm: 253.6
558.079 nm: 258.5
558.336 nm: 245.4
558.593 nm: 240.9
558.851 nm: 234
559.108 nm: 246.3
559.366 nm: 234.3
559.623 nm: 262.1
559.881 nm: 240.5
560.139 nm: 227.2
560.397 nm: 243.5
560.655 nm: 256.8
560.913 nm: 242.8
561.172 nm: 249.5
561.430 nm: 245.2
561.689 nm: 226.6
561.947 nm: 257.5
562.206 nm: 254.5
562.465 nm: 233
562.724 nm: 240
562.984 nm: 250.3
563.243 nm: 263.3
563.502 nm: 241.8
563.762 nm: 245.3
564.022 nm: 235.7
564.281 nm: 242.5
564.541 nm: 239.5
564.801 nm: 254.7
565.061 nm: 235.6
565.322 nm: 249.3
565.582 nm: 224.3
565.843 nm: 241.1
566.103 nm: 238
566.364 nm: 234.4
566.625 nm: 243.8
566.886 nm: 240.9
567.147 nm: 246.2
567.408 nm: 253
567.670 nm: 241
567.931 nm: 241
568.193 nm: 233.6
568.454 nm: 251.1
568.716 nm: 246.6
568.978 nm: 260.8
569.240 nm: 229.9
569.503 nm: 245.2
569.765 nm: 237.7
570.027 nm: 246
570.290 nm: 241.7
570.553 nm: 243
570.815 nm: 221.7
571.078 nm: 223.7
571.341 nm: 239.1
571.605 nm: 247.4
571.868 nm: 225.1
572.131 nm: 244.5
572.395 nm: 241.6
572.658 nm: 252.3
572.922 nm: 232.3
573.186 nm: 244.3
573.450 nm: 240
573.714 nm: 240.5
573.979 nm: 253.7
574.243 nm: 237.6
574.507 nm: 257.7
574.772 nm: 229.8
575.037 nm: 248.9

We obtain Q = 247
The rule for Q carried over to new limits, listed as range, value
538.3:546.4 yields 248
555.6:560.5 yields 242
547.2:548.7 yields 245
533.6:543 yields 250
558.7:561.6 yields 244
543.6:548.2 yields 249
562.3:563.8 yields 246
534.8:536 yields 254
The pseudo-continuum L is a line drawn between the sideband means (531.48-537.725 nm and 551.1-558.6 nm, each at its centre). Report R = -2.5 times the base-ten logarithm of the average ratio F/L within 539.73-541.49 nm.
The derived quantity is 0.02 mag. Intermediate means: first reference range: 252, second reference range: 246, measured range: 244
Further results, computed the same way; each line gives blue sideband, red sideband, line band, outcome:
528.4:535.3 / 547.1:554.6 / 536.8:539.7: 0.01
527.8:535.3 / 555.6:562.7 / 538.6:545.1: 0.01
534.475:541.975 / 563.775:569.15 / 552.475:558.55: 0.01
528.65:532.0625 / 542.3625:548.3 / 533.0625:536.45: 0.01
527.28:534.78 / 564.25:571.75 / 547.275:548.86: 0.02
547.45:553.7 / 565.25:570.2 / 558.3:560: 0.01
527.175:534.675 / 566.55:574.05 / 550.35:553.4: 0.00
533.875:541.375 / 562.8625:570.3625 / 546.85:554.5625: -0.01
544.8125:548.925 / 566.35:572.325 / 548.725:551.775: -0.02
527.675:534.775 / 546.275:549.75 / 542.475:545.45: 0.01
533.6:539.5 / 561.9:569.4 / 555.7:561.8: 0.01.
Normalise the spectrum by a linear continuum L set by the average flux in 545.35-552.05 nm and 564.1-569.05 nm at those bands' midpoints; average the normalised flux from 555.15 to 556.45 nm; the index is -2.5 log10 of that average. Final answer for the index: 0.03 mag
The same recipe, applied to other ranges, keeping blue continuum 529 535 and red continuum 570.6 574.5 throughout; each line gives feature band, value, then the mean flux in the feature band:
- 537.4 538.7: -0.016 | 257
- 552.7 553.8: 0.024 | 242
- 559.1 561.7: 0.002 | 244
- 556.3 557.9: 0.017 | 242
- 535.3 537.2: 0.012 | 251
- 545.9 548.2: 0.008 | 248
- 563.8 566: 0.009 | 241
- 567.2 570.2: -0.014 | 244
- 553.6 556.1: 0.002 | 246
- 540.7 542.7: -0.001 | 252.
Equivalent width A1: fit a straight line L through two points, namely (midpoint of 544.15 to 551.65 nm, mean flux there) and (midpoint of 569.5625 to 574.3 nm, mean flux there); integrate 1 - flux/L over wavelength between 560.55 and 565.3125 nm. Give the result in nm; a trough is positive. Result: -0.04 nm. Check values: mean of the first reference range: 249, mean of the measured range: 245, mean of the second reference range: 240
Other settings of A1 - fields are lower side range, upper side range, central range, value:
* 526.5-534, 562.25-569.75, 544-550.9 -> -0.003 nm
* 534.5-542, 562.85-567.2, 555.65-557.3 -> 0.032 nm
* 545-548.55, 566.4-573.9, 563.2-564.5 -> -0.006 nm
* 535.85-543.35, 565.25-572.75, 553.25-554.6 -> -0.048 nm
